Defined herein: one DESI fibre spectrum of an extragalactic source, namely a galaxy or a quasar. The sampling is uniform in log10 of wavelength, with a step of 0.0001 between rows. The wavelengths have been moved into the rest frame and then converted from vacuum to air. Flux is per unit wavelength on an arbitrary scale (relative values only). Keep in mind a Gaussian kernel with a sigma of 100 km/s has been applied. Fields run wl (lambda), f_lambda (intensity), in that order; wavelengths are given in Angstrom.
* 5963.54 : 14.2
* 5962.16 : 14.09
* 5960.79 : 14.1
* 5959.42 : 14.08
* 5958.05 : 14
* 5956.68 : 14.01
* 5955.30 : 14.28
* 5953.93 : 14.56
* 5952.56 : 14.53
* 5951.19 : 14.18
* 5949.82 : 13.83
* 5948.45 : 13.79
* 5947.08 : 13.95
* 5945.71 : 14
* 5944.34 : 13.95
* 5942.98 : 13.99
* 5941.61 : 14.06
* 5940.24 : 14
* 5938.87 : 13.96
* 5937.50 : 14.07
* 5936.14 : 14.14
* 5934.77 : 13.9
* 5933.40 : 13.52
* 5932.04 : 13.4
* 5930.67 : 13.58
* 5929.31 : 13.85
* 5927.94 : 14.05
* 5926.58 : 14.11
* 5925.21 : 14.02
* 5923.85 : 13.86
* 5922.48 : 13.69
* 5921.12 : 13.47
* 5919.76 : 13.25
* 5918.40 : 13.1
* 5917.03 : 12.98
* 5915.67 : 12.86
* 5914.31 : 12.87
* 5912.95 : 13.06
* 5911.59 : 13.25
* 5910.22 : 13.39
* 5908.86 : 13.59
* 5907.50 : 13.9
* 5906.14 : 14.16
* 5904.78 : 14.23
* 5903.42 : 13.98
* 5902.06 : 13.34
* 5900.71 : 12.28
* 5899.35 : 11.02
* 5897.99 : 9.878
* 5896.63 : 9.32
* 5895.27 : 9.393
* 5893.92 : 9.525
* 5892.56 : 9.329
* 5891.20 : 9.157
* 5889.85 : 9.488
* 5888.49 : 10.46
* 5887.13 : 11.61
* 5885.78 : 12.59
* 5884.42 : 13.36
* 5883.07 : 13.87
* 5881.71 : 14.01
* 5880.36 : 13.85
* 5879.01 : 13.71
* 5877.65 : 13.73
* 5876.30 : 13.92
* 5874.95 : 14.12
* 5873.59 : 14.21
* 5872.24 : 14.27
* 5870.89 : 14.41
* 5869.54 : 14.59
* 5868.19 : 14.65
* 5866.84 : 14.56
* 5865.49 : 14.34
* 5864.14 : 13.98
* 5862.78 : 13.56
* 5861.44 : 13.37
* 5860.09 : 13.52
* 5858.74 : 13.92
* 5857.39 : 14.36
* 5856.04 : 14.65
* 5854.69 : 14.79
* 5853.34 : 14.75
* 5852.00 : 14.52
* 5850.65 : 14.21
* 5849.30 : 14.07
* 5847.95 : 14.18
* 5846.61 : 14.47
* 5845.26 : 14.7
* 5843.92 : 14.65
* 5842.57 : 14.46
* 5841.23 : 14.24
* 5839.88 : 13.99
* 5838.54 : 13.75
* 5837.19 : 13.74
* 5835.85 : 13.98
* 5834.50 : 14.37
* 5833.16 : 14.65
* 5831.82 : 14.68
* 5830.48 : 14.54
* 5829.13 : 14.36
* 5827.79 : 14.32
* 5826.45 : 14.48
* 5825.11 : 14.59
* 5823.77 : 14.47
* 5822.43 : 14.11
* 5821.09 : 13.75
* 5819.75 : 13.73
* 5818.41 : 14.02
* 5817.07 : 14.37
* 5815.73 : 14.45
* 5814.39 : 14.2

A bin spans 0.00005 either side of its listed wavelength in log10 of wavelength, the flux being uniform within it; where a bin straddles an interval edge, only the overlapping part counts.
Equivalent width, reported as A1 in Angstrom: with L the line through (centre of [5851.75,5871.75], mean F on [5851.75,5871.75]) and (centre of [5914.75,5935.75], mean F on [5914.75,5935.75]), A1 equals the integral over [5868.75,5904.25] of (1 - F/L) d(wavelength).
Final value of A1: 4.3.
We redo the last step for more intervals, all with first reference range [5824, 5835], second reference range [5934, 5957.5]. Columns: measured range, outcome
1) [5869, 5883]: 0.3 Angstrom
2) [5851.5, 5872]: 0.2 Angstrom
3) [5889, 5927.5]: 4.9 Angstrom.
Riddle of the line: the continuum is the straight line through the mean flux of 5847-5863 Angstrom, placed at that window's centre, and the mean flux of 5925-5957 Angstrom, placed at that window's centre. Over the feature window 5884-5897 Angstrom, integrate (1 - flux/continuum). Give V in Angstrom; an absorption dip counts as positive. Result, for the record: 3.4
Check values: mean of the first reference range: 14.2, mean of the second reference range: 14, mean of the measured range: 10.4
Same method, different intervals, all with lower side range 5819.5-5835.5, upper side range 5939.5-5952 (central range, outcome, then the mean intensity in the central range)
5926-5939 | 0.2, 13.9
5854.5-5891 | 1.7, 13.6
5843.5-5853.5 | -0.1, 14.4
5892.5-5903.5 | 2.6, 10.8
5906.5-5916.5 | 0.6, 13.3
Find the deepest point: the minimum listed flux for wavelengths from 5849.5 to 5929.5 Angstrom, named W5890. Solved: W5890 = 9.157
